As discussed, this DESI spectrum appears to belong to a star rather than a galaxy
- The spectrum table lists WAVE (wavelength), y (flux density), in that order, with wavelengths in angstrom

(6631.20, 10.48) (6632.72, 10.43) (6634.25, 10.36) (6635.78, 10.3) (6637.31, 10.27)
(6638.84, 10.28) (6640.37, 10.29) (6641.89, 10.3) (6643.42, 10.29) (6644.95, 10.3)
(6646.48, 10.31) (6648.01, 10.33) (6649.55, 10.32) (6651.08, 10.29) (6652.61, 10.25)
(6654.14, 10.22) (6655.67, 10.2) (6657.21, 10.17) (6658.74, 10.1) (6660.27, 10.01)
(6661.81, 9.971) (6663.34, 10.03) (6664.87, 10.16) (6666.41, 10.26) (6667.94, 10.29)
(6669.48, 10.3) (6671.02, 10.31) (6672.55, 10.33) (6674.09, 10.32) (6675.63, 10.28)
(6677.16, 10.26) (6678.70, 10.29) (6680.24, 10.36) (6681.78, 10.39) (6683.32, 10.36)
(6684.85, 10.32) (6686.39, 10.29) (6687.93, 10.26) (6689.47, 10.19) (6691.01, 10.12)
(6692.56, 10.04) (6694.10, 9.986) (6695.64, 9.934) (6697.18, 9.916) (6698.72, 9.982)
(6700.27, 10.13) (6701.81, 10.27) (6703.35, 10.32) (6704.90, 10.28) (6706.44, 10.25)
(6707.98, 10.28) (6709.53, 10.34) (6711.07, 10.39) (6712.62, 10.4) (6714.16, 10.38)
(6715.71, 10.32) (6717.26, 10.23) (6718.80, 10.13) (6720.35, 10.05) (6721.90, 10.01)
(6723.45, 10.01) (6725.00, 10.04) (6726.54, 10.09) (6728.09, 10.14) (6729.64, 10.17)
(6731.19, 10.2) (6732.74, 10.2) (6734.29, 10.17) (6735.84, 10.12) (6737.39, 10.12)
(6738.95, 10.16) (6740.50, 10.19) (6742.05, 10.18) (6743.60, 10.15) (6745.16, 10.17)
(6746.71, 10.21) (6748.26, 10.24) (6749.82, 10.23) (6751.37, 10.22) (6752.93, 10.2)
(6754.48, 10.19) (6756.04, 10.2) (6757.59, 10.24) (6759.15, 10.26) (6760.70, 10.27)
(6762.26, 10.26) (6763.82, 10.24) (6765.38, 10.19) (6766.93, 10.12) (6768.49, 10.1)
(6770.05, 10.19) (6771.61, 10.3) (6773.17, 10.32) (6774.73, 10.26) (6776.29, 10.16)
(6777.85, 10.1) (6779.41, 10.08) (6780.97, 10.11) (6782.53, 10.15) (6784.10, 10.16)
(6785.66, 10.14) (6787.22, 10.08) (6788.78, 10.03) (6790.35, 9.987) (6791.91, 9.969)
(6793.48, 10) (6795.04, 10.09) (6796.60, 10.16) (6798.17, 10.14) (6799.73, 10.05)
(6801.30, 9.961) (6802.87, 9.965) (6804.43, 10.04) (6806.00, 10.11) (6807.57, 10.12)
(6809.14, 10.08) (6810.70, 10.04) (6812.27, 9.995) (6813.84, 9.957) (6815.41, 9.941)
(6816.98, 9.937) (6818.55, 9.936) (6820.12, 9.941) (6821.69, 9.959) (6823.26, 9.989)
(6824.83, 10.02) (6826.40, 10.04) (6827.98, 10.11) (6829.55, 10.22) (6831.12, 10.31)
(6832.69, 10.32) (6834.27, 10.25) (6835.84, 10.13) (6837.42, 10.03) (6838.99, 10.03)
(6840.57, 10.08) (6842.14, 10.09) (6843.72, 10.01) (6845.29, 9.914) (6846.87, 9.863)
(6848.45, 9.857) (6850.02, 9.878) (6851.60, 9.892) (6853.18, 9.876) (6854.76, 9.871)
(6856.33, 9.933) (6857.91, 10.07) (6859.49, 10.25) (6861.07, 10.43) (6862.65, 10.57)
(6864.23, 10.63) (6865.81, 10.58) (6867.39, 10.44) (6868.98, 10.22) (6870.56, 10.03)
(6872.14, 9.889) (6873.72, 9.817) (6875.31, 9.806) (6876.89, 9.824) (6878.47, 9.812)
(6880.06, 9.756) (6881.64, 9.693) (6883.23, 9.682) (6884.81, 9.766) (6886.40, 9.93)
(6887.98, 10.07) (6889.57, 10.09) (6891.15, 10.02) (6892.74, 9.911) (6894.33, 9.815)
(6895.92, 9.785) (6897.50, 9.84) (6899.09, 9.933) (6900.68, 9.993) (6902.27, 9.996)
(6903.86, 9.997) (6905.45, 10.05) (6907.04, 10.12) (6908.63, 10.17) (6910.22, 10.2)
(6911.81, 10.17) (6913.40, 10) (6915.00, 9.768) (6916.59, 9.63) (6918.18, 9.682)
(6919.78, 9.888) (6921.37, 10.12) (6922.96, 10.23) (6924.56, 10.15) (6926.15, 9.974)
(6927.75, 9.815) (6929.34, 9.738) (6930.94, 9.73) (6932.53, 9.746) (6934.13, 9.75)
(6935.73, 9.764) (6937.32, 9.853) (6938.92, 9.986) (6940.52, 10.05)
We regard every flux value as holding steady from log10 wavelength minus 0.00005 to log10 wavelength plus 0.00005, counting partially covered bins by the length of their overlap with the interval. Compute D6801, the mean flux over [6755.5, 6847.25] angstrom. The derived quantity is 10.1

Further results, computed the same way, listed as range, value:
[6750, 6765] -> 10.2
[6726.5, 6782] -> 10.2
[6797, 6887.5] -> 10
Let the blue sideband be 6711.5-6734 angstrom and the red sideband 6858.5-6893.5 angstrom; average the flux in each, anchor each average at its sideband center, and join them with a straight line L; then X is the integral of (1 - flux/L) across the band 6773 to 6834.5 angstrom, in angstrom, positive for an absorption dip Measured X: 0.20 angstrom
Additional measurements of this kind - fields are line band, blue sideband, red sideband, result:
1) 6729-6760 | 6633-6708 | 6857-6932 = -0.1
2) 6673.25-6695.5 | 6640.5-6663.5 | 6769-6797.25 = -0.1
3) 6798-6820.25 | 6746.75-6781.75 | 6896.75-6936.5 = 0.2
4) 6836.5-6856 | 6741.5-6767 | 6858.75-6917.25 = 0.3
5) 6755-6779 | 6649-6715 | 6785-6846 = -0.2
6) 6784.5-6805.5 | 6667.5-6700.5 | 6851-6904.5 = 0.1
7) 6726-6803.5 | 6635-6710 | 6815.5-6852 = -0.3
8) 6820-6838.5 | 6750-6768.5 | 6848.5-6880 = 0.0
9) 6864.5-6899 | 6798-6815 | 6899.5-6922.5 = 0.2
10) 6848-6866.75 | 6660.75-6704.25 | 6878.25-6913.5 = -0.3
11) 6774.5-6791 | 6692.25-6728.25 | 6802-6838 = 0.0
